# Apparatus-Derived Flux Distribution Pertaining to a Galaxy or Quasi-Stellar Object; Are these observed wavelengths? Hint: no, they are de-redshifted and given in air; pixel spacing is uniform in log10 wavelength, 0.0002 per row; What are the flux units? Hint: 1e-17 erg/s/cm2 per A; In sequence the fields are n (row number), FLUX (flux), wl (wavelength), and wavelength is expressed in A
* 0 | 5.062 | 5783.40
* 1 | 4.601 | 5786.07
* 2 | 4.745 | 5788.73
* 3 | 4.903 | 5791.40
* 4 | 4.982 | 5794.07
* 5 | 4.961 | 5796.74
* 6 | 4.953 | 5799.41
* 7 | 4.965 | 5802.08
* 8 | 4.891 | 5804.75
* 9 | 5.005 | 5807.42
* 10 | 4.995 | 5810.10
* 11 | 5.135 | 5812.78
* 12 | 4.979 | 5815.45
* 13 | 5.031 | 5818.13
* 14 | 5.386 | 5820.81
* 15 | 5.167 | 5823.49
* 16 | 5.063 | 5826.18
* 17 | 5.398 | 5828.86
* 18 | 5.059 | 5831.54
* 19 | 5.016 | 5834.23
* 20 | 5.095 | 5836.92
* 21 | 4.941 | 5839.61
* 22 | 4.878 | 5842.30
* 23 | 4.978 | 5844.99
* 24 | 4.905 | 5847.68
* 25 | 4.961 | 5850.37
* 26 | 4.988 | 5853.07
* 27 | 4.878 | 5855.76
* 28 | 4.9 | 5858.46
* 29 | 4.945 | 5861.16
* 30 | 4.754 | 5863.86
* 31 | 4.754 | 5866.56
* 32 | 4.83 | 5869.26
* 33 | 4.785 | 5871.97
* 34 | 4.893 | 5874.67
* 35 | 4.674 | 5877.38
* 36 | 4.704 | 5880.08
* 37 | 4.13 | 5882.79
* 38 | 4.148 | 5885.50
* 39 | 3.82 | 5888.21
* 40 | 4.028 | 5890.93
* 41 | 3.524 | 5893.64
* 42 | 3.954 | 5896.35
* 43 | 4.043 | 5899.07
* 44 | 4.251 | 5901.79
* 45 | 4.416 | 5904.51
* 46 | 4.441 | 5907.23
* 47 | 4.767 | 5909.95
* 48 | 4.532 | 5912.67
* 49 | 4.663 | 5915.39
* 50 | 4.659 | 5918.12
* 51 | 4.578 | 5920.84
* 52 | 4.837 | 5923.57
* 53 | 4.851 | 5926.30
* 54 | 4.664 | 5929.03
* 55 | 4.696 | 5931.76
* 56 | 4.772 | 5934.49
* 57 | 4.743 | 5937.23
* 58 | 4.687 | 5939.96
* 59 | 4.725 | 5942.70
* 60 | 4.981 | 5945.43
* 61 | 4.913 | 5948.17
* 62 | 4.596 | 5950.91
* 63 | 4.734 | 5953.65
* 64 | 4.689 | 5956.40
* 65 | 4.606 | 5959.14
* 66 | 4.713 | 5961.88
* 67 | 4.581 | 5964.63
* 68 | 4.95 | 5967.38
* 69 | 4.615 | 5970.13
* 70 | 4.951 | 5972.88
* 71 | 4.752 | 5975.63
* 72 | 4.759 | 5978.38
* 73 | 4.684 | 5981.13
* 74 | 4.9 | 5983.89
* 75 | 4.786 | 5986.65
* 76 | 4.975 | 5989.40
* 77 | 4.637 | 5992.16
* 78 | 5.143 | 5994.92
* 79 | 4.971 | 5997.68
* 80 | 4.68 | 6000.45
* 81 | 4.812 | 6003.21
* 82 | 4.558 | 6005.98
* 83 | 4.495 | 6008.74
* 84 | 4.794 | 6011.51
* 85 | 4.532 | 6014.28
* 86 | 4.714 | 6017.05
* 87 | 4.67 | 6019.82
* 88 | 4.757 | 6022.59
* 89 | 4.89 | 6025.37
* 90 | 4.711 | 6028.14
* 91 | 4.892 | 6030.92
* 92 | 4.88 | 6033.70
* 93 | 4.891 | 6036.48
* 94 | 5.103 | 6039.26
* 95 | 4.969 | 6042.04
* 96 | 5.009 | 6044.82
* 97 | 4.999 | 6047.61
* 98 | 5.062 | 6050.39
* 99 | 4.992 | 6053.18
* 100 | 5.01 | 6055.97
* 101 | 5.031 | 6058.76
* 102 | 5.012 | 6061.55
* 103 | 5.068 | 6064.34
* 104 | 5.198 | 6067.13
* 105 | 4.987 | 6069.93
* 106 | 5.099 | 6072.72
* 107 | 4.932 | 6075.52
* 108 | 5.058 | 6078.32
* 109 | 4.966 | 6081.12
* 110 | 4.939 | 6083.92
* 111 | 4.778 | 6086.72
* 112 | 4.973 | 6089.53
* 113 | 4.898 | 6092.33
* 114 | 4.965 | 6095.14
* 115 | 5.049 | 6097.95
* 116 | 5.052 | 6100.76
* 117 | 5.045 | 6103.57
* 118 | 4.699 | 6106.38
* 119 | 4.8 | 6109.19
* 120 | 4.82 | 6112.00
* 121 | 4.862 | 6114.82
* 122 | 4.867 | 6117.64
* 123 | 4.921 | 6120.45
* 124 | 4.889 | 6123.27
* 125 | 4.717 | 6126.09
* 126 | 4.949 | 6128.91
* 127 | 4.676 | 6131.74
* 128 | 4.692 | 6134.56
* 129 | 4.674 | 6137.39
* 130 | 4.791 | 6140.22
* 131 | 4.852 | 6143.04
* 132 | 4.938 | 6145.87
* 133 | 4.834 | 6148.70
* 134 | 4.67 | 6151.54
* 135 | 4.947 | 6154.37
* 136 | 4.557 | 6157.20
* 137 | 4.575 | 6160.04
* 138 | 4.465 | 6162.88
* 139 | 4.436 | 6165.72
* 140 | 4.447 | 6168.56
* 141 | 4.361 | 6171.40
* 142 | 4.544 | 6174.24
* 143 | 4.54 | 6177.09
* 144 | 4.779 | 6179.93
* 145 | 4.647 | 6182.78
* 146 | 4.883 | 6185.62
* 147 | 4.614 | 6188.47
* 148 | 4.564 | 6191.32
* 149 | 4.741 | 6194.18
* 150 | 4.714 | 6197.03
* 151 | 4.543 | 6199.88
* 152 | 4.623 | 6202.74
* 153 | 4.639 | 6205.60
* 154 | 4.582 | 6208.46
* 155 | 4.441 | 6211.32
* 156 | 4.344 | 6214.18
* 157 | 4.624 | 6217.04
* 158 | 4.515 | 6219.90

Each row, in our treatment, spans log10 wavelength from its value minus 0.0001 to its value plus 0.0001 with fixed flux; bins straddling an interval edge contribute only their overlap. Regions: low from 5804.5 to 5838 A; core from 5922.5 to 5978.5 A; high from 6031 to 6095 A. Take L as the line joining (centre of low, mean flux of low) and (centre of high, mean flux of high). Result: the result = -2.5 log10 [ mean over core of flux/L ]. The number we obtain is 0.064 mag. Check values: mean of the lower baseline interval 5.1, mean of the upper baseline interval 4.99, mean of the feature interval 4.75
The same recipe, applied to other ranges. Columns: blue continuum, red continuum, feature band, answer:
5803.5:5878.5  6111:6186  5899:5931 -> 0.08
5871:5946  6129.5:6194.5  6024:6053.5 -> -0.08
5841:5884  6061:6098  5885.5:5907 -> 0.20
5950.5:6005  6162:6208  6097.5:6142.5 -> -0.04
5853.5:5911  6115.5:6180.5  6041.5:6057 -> -0.09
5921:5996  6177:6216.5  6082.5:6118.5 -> -0.05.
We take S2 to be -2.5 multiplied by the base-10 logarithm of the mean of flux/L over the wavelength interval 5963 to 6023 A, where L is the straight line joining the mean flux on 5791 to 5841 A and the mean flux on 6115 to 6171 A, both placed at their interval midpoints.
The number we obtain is 0.03 mag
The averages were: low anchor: 5.05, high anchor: 4.73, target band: 4.76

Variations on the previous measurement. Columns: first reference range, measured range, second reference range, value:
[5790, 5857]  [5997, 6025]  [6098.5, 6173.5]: 0.04 mag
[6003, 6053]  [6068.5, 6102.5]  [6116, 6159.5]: -0.04 mag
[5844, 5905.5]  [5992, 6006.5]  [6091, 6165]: -0.04 mag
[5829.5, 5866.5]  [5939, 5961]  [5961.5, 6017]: 0.02 mag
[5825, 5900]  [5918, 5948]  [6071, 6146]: 0.00 mag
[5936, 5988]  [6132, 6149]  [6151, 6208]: -0.03 mag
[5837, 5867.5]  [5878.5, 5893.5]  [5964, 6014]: 0.18 mag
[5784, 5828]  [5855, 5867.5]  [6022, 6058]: 0.03 mag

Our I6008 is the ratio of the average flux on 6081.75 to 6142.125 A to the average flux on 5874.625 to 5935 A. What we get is 1.10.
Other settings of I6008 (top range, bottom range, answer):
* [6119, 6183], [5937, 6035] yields 0.99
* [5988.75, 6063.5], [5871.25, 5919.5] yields 1.12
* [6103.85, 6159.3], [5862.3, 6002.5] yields 1.04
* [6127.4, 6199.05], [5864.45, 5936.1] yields 1.04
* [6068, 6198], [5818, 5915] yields 1.02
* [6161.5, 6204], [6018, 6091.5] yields 0.93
